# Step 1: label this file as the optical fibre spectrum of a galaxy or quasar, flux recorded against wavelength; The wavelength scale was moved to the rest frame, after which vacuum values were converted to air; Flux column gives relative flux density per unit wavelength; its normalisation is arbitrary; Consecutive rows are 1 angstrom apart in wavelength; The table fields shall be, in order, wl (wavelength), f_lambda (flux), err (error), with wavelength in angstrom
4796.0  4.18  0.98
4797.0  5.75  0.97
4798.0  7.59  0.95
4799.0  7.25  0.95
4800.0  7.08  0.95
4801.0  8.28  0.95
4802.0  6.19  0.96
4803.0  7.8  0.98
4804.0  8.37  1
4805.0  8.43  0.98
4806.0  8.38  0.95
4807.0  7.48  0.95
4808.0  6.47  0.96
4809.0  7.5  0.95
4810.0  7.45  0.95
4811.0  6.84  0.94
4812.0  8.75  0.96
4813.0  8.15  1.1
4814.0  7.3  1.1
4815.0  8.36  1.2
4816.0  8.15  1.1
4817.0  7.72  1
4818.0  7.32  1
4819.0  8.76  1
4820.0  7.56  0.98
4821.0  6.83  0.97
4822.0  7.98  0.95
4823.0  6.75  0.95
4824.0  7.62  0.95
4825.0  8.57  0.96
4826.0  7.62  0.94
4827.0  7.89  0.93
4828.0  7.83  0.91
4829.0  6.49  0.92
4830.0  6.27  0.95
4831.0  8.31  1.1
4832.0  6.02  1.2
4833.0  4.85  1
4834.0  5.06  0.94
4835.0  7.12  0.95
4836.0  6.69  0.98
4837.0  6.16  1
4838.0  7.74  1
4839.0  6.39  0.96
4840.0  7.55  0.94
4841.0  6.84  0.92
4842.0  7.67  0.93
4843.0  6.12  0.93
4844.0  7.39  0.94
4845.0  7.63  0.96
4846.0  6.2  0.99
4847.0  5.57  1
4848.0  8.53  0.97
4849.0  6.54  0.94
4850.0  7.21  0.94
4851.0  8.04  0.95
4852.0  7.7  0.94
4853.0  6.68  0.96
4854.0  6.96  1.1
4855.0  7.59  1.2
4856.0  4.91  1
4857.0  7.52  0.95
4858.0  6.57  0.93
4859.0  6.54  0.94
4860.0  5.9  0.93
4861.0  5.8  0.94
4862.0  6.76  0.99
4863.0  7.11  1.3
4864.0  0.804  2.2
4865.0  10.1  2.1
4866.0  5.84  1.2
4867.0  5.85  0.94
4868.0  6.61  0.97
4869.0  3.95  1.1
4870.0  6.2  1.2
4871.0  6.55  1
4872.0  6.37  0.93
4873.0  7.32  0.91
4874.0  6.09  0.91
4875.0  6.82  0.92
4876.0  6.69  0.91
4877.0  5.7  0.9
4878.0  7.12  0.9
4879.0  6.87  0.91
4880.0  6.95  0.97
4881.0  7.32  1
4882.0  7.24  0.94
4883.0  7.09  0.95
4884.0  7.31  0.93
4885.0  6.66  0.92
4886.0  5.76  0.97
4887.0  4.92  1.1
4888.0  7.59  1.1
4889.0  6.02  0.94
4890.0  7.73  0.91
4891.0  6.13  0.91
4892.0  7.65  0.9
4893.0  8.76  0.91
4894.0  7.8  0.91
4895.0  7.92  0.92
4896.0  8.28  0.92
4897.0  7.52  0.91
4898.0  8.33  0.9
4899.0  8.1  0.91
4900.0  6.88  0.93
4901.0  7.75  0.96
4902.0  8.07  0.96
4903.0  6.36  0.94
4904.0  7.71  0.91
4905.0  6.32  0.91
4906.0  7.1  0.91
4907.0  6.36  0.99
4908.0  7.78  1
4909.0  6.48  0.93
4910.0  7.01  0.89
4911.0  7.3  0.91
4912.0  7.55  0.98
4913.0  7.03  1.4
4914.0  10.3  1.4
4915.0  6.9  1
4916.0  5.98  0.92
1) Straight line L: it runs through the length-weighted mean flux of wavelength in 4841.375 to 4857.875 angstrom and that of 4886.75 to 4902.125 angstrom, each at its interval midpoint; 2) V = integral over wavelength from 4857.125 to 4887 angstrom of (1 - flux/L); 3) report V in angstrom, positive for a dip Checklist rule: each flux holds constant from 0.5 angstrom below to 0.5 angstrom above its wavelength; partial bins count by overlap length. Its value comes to 3.5 angstrom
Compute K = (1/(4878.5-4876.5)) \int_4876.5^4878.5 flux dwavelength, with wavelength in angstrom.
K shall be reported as 6.41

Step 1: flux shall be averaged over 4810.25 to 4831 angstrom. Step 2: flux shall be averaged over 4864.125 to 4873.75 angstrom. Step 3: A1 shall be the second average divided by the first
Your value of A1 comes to 0.82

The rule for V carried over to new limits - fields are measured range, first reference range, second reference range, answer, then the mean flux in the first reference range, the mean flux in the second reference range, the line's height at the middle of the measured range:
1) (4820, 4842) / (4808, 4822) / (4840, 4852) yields 1.2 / 7.71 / 7.11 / 7.4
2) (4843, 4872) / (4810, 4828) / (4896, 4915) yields 4.2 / 7.77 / 7.45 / 7.63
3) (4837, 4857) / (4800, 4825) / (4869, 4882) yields 0.2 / 7.69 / 6.58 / 7.08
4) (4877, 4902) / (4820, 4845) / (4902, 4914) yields -0.3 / 7.01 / 7.18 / 7.14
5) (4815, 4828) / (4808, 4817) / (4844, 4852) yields -0.3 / 7.73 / 7.16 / 7.59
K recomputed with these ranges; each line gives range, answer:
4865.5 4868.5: 6.1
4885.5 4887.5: 5.34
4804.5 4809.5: 7.65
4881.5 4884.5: 7.21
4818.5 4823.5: 7.58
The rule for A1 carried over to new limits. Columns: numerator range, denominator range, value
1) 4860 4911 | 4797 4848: 0.94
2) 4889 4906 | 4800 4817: 0.97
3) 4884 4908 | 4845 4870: 1.11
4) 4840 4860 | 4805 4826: 0.90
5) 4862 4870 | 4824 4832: 0.78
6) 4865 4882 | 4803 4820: 0.83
